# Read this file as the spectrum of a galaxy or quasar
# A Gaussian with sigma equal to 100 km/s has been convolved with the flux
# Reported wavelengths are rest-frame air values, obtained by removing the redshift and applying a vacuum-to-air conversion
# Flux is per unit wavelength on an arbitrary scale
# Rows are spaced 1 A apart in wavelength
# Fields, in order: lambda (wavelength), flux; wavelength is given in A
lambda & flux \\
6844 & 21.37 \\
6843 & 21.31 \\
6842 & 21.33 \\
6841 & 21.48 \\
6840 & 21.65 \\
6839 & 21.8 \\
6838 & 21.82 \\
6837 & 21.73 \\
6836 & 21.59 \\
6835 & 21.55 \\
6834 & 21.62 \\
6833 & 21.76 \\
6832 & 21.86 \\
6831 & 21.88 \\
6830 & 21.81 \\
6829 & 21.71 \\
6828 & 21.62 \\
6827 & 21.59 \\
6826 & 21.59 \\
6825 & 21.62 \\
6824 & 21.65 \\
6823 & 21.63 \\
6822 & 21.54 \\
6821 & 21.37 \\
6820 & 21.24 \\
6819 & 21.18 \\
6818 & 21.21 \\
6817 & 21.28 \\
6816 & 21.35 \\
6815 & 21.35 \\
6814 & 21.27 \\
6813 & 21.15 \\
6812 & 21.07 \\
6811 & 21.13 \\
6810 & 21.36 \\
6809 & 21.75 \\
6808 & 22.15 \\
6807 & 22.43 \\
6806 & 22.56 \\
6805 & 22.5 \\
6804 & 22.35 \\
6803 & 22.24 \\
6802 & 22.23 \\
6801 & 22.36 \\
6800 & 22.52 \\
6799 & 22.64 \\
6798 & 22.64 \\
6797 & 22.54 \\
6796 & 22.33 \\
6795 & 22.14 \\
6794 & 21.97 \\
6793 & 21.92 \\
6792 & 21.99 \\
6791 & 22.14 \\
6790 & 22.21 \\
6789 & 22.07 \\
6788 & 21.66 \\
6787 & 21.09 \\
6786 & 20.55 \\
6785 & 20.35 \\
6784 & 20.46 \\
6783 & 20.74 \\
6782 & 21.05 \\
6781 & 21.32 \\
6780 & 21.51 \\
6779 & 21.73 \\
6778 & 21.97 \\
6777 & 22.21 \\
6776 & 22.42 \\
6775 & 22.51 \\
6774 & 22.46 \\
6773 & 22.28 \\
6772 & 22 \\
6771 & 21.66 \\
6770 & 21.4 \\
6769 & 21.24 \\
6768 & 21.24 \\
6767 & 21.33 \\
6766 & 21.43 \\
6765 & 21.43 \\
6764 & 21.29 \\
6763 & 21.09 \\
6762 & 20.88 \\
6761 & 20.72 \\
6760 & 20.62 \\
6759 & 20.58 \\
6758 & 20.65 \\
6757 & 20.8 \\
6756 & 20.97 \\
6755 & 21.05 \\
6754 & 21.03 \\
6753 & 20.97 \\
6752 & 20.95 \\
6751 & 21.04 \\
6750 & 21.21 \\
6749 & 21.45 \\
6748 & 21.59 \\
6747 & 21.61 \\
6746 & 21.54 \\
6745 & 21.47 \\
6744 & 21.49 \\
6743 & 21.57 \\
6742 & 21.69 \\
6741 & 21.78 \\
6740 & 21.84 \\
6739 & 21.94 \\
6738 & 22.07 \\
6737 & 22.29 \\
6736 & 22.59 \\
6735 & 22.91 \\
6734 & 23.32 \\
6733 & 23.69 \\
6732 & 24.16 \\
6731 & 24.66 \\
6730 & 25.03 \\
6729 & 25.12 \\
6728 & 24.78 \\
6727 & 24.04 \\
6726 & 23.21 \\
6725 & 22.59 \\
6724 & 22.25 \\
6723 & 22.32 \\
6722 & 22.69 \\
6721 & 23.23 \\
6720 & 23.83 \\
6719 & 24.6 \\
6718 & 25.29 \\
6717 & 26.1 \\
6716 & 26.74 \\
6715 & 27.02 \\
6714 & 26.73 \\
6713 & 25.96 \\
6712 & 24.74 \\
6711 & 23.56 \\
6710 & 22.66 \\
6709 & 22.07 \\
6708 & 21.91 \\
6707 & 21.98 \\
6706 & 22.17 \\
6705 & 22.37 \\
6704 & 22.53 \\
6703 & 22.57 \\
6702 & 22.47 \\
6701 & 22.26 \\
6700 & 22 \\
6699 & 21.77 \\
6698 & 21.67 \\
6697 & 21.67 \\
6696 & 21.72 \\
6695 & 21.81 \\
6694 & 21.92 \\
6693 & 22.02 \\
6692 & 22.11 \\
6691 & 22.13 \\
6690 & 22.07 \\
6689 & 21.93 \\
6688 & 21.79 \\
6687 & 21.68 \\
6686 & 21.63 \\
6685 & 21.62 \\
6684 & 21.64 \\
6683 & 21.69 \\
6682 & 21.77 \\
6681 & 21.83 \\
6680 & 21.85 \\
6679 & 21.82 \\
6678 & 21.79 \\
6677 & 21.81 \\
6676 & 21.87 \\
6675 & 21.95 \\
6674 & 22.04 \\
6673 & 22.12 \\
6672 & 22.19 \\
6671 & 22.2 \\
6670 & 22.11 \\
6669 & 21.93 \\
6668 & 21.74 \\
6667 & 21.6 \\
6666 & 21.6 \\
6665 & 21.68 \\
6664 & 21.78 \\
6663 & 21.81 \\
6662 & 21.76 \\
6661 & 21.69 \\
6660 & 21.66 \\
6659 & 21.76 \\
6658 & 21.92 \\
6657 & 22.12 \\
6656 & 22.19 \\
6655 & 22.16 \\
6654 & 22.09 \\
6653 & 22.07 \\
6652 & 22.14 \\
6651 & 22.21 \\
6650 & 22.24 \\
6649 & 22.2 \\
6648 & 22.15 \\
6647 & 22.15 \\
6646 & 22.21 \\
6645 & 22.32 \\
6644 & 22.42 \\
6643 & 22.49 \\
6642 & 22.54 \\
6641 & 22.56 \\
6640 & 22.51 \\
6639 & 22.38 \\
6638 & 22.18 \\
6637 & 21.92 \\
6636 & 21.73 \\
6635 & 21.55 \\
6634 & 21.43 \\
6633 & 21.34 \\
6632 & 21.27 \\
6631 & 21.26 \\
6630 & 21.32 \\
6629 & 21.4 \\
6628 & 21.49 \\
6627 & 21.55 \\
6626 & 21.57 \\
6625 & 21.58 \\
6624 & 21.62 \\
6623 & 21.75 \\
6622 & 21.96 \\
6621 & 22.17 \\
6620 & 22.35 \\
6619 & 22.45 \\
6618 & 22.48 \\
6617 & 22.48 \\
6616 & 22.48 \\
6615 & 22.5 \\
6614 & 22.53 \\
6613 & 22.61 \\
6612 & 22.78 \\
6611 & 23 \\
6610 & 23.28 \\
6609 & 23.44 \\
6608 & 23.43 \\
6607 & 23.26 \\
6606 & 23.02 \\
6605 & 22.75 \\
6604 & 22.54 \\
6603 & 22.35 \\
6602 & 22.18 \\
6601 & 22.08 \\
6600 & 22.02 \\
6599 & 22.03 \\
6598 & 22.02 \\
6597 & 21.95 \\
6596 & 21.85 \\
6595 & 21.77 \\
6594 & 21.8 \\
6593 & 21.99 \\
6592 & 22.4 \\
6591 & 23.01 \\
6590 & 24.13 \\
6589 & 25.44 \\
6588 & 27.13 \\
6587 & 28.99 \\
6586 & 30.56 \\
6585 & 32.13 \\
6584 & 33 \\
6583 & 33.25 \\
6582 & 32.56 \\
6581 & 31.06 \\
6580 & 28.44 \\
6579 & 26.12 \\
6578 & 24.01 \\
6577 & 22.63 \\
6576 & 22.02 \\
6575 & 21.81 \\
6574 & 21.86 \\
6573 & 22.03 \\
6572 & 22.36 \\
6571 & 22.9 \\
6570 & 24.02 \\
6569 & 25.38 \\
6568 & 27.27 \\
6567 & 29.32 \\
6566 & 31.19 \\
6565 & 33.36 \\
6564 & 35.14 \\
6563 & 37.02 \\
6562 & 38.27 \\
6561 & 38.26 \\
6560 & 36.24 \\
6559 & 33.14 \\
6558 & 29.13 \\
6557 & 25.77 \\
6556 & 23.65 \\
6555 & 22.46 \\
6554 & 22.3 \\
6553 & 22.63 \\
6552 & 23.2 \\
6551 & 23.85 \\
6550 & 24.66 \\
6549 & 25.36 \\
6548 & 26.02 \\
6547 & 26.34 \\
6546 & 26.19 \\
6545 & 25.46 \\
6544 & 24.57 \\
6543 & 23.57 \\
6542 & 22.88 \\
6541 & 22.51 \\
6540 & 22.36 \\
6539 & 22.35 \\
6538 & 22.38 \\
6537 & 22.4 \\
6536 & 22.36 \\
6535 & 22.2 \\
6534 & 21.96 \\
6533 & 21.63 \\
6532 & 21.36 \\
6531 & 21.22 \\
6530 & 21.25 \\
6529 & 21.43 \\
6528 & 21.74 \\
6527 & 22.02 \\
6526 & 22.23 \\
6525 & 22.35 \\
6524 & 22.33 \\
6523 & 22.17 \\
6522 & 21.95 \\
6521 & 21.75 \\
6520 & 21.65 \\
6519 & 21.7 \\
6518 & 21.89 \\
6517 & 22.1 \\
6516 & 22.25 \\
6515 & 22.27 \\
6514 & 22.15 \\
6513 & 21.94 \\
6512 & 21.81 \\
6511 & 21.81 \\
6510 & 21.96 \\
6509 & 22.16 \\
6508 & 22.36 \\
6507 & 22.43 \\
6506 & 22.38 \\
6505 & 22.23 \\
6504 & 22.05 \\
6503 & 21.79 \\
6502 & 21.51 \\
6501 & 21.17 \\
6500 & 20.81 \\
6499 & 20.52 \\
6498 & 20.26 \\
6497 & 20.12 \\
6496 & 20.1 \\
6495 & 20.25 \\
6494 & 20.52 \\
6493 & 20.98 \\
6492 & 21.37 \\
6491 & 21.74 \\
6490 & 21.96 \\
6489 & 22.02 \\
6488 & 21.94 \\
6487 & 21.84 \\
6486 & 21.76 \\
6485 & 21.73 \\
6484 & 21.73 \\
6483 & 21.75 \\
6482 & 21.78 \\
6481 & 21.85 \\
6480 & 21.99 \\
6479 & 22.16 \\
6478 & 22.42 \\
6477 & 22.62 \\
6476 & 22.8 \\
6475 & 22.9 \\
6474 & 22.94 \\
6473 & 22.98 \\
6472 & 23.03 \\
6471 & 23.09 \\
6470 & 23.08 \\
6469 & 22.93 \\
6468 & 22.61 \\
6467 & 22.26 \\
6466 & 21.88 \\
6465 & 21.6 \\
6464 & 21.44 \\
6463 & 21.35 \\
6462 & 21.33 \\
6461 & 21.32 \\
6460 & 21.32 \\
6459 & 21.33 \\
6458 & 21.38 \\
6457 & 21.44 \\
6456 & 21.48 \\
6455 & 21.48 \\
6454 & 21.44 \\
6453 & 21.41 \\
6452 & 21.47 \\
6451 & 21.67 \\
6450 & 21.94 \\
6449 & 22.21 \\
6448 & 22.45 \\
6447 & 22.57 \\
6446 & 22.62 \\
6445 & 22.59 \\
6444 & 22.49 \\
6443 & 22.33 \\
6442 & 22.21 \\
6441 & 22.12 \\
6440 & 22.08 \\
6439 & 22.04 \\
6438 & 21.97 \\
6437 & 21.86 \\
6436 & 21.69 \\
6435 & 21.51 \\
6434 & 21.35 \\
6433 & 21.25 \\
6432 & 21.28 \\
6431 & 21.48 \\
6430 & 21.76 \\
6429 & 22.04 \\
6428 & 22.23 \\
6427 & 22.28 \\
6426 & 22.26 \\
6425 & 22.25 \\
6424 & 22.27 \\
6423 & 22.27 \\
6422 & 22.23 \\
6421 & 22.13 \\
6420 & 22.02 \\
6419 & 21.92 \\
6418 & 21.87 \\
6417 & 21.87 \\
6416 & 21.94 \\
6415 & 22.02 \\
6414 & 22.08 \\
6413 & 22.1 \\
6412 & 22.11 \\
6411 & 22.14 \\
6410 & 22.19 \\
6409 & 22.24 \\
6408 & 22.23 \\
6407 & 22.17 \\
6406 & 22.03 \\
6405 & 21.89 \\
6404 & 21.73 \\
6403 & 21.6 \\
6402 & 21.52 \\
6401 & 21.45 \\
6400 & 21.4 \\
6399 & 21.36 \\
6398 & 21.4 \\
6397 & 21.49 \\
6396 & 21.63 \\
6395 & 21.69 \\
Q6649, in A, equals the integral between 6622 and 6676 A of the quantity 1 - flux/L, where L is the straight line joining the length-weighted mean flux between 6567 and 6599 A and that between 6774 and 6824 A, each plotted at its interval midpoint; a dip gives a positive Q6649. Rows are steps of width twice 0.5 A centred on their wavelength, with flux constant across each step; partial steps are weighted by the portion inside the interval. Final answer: 5.20 A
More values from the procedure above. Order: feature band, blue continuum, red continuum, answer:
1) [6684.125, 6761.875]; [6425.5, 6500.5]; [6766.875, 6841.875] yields -2.8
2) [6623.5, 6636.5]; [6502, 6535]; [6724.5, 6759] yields 0.4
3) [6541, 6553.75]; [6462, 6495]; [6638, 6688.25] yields -1.4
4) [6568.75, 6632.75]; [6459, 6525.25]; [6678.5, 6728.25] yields -3.7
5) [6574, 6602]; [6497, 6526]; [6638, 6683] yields -4.3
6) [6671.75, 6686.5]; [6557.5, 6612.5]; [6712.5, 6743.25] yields 1.7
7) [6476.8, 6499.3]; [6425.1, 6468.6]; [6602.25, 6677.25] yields 0.5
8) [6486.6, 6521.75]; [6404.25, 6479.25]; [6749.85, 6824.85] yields 0.6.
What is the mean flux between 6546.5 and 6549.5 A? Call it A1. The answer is 25.9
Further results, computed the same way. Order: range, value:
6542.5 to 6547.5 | 25.2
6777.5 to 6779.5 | 21.9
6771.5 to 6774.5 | 22.2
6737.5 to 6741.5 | 21.9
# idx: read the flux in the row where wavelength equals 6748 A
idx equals 21.59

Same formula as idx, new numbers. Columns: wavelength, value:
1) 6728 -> 24.78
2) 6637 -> 21.92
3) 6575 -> 21.81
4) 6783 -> 20.74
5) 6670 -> 22.11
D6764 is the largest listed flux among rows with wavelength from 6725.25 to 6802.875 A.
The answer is 25.12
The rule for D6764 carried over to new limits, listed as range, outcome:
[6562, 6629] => 38.27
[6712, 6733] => 27.02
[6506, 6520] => 22.43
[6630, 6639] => 22.38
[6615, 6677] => 22.56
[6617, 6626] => 22.48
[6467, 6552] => 26.34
